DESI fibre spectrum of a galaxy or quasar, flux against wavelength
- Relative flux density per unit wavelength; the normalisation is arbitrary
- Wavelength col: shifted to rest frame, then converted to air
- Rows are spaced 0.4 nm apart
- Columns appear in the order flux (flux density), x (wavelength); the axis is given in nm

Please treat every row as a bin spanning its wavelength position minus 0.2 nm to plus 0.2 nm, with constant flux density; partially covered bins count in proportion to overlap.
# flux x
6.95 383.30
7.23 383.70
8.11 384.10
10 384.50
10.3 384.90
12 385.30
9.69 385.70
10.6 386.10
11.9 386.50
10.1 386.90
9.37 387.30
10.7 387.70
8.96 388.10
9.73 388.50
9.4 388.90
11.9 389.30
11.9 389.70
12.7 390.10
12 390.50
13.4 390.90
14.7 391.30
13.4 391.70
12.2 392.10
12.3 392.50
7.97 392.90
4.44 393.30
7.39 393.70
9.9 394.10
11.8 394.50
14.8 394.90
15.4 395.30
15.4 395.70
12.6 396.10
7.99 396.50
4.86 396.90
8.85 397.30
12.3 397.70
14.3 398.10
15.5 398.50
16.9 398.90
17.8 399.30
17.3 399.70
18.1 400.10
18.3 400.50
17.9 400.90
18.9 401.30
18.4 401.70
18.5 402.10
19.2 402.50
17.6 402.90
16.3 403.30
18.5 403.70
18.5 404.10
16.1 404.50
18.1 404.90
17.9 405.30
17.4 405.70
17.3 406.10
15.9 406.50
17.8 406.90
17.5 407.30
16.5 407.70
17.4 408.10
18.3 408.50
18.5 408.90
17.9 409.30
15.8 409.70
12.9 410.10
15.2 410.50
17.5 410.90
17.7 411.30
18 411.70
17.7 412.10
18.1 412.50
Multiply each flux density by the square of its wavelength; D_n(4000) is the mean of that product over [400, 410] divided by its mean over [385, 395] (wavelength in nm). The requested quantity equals 1.75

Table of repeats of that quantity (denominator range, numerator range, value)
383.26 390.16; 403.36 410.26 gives 1.88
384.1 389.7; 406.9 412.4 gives 1.85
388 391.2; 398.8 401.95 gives 1.66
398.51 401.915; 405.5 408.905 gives 1.01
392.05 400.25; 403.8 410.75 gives 1.46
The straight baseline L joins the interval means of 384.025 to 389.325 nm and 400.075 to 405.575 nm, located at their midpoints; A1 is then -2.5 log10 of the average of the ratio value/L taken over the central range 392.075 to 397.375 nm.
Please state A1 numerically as 0.33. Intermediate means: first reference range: 10.2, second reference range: 18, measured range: 10.4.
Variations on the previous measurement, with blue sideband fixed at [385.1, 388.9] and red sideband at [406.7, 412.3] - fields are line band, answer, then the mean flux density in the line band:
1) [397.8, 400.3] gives -0.18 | 16.5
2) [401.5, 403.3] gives -0.22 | 18.2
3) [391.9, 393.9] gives 0.33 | 8.86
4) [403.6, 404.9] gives -0.15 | 17.7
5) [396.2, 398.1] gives 0.39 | 9.33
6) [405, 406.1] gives -0.11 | 17.6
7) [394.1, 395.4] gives -0.05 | 13.3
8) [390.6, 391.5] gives -0.20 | 13.8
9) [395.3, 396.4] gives -0.06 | 13.7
